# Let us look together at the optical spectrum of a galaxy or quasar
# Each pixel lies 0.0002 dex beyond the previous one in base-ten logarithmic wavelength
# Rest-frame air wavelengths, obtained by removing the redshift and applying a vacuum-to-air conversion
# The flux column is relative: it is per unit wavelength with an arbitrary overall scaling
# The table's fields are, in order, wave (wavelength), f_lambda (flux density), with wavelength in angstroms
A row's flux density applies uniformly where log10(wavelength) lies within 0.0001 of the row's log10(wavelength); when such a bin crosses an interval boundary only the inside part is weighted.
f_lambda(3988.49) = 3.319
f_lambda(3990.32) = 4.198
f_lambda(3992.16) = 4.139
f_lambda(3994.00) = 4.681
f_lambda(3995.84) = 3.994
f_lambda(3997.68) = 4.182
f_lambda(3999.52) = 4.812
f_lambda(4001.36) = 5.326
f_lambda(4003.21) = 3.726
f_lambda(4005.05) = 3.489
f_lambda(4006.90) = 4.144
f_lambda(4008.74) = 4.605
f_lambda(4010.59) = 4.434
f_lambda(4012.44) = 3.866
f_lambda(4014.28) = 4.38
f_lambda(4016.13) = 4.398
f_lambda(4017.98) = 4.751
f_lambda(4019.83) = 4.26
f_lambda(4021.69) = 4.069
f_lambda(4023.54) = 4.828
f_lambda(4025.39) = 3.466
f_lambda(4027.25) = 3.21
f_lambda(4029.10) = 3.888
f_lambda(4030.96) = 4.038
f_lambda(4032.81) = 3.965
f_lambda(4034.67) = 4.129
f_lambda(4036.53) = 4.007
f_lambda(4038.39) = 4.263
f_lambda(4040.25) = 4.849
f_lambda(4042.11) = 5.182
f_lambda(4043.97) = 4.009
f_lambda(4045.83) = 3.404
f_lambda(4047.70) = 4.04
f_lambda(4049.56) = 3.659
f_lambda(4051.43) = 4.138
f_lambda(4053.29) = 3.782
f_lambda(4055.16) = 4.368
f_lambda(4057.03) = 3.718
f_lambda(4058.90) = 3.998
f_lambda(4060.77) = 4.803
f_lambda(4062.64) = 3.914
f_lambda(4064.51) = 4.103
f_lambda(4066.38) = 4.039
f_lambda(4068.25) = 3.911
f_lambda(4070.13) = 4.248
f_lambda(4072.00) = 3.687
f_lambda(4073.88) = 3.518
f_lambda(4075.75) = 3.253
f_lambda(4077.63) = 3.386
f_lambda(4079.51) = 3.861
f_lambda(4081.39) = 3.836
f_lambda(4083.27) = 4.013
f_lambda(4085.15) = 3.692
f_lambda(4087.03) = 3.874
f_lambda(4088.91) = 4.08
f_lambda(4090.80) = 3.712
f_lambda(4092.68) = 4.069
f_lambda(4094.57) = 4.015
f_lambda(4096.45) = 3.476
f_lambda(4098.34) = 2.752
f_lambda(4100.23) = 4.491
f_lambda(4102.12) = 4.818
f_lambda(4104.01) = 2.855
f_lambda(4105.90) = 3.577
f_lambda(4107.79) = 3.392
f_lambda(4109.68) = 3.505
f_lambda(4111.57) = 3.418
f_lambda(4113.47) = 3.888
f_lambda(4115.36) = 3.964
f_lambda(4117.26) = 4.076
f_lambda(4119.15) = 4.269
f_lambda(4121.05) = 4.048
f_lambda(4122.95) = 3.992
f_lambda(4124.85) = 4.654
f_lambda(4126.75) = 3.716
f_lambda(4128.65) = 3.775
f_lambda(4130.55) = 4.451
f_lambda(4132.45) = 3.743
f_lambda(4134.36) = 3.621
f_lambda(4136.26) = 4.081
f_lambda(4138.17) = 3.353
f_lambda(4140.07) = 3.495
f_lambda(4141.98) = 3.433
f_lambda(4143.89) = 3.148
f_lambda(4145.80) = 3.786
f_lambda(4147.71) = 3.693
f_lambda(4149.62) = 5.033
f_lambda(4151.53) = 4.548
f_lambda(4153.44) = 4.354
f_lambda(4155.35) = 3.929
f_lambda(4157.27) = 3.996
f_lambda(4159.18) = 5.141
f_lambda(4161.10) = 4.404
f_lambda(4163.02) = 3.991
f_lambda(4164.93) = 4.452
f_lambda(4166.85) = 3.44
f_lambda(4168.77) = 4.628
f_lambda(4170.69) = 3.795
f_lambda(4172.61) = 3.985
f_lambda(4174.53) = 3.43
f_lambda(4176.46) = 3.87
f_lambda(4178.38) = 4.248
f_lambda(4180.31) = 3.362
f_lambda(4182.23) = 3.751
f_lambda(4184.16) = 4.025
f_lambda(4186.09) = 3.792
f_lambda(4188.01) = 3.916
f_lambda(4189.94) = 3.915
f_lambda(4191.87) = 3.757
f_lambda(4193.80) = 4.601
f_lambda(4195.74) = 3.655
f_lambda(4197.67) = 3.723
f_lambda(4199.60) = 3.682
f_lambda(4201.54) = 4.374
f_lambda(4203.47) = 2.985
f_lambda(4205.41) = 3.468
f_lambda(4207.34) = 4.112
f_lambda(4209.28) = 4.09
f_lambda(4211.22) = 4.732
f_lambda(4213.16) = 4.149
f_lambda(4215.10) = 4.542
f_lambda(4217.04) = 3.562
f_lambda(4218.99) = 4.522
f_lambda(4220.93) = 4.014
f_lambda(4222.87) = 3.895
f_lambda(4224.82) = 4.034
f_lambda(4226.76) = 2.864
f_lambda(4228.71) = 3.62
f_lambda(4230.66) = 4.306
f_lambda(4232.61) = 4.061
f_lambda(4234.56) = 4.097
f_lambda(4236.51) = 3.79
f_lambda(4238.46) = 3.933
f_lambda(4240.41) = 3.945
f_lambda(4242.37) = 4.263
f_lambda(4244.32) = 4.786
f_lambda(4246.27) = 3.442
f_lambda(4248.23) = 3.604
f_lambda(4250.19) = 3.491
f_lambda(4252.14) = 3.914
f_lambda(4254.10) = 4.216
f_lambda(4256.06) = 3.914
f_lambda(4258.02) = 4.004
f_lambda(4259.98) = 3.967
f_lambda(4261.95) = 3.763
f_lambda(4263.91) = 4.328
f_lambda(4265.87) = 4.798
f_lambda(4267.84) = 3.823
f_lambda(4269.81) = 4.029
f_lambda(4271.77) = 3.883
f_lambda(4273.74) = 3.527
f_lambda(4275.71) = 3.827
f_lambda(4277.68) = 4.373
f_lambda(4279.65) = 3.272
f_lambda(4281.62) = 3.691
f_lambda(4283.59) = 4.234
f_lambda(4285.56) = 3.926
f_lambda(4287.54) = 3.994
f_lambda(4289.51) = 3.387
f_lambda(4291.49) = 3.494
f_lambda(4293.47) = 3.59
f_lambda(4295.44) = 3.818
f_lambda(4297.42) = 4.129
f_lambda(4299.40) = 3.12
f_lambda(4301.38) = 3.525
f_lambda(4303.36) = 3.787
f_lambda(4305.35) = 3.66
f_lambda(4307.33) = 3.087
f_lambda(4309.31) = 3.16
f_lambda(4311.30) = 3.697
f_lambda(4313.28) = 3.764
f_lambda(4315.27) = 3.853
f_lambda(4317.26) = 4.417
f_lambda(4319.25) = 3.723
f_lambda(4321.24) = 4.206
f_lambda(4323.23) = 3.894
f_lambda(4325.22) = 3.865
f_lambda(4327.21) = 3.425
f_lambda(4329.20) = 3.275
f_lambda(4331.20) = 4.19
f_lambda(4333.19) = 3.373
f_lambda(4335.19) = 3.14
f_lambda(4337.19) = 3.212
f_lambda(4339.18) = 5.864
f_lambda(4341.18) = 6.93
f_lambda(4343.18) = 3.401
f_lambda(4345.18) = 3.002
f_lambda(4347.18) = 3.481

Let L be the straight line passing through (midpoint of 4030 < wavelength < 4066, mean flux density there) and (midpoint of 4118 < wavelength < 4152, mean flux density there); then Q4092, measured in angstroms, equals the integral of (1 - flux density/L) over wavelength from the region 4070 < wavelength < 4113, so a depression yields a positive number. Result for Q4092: 3.4 angstroms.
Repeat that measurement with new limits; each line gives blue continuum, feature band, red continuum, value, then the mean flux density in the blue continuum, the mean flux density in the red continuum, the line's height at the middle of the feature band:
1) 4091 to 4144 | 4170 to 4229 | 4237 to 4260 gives 0.1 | 3.8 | 3.95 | 3.9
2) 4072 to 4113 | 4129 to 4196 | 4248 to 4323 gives -4.1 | 3.7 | 3.82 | 3.74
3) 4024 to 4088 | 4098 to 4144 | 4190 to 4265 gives 1.7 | 3.96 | 3.95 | 3.95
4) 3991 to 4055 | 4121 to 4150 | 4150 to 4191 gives 1.7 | 4.18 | 4.06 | 4.09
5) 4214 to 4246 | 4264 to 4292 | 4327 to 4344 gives 1.1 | 4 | 4.13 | 4.06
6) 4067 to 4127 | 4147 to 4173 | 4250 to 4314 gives -3.0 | 3.82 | 3.8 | 3.81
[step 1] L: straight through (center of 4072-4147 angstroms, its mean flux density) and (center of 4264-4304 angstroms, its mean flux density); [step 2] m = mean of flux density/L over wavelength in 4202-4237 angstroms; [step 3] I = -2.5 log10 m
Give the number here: -0.04 mag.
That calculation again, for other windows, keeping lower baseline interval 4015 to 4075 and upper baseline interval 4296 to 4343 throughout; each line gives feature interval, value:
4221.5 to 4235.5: 0.03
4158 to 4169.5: -0.09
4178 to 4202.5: 0.02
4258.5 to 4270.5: -0.05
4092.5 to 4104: 0.06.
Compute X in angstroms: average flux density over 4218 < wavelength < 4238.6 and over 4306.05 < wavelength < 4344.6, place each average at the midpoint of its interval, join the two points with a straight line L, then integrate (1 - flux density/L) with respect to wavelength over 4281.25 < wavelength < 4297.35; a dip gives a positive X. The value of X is 0.5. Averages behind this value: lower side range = 3.92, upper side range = 3.91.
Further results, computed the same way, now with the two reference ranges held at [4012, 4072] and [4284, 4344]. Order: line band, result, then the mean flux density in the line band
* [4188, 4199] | 0.10 angstroms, 3.92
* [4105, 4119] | 1.10 angstroms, 3.72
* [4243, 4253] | 0.11 angstroms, 3.86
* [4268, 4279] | -0.06 angstroms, 3.9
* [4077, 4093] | 0.91 angstroms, 3.84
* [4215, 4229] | 0.27 angstroms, 3.85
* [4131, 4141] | 0.79 angstroms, 3.7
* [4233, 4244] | -0.40 angstroms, 4.06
